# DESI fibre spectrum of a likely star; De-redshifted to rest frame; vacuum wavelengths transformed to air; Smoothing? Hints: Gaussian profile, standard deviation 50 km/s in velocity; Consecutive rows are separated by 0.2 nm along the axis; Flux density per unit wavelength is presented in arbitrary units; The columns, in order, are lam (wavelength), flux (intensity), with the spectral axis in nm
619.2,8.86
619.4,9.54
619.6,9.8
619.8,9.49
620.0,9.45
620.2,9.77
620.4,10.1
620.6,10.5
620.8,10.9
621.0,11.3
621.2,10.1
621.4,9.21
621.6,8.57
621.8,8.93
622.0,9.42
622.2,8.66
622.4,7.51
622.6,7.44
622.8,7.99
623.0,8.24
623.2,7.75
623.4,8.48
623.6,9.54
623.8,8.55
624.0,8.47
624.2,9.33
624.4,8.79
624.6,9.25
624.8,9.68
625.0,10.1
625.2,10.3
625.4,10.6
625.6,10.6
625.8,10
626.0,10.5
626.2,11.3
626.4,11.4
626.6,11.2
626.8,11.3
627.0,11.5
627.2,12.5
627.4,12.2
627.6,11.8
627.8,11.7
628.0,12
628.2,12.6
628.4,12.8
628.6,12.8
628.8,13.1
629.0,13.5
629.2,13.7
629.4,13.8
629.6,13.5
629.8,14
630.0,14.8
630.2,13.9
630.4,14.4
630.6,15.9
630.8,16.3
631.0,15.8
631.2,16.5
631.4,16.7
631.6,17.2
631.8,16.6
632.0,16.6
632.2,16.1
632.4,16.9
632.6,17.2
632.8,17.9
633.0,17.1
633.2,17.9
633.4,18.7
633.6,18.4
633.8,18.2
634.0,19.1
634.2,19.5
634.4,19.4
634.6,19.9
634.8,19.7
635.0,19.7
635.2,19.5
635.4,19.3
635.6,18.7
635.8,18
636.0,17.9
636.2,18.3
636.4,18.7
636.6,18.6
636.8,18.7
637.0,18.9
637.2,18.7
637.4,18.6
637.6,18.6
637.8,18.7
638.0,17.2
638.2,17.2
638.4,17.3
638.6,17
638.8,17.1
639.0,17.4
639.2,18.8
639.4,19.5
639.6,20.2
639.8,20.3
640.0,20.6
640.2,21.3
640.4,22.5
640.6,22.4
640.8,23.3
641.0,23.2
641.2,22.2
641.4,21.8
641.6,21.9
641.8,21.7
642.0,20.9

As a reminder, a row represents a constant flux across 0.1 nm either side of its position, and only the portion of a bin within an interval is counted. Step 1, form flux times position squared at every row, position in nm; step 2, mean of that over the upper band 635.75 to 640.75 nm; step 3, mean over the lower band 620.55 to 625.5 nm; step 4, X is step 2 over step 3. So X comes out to 2.2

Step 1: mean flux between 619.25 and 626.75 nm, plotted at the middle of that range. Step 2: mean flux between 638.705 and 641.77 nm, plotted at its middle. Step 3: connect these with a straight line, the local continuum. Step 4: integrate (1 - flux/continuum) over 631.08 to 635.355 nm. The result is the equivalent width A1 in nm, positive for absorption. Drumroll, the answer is -0.47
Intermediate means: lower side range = 9.54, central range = 18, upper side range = 20.9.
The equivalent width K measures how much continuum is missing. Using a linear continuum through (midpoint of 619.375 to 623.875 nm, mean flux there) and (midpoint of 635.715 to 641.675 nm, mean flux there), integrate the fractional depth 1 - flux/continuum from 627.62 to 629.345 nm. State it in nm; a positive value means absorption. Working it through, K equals 0.07 nm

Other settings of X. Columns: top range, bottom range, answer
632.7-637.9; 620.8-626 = 2.11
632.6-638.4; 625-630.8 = 1.53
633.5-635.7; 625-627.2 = 1.81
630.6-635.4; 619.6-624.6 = 2.03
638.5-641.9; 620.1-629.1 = 2.11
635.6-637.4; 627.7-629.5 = 1.47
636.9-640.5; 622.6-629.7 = 1.81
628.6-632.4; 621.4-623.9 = 1.83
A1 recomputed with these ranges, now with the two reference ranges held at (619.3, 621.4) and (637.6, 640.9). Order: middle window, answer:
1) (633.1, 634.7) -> -0.20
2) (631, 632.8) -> -0.11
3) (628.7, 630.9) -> 0.07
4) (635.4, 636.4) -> -0.04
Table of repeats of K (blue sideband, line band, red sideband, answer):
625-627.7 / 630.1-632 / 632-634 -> -0.03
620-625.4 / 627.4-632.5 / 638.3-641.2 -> -0.21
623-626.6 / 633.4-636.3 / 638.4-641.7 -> -0.38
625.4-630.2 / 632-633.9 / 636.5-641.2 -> -0.23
